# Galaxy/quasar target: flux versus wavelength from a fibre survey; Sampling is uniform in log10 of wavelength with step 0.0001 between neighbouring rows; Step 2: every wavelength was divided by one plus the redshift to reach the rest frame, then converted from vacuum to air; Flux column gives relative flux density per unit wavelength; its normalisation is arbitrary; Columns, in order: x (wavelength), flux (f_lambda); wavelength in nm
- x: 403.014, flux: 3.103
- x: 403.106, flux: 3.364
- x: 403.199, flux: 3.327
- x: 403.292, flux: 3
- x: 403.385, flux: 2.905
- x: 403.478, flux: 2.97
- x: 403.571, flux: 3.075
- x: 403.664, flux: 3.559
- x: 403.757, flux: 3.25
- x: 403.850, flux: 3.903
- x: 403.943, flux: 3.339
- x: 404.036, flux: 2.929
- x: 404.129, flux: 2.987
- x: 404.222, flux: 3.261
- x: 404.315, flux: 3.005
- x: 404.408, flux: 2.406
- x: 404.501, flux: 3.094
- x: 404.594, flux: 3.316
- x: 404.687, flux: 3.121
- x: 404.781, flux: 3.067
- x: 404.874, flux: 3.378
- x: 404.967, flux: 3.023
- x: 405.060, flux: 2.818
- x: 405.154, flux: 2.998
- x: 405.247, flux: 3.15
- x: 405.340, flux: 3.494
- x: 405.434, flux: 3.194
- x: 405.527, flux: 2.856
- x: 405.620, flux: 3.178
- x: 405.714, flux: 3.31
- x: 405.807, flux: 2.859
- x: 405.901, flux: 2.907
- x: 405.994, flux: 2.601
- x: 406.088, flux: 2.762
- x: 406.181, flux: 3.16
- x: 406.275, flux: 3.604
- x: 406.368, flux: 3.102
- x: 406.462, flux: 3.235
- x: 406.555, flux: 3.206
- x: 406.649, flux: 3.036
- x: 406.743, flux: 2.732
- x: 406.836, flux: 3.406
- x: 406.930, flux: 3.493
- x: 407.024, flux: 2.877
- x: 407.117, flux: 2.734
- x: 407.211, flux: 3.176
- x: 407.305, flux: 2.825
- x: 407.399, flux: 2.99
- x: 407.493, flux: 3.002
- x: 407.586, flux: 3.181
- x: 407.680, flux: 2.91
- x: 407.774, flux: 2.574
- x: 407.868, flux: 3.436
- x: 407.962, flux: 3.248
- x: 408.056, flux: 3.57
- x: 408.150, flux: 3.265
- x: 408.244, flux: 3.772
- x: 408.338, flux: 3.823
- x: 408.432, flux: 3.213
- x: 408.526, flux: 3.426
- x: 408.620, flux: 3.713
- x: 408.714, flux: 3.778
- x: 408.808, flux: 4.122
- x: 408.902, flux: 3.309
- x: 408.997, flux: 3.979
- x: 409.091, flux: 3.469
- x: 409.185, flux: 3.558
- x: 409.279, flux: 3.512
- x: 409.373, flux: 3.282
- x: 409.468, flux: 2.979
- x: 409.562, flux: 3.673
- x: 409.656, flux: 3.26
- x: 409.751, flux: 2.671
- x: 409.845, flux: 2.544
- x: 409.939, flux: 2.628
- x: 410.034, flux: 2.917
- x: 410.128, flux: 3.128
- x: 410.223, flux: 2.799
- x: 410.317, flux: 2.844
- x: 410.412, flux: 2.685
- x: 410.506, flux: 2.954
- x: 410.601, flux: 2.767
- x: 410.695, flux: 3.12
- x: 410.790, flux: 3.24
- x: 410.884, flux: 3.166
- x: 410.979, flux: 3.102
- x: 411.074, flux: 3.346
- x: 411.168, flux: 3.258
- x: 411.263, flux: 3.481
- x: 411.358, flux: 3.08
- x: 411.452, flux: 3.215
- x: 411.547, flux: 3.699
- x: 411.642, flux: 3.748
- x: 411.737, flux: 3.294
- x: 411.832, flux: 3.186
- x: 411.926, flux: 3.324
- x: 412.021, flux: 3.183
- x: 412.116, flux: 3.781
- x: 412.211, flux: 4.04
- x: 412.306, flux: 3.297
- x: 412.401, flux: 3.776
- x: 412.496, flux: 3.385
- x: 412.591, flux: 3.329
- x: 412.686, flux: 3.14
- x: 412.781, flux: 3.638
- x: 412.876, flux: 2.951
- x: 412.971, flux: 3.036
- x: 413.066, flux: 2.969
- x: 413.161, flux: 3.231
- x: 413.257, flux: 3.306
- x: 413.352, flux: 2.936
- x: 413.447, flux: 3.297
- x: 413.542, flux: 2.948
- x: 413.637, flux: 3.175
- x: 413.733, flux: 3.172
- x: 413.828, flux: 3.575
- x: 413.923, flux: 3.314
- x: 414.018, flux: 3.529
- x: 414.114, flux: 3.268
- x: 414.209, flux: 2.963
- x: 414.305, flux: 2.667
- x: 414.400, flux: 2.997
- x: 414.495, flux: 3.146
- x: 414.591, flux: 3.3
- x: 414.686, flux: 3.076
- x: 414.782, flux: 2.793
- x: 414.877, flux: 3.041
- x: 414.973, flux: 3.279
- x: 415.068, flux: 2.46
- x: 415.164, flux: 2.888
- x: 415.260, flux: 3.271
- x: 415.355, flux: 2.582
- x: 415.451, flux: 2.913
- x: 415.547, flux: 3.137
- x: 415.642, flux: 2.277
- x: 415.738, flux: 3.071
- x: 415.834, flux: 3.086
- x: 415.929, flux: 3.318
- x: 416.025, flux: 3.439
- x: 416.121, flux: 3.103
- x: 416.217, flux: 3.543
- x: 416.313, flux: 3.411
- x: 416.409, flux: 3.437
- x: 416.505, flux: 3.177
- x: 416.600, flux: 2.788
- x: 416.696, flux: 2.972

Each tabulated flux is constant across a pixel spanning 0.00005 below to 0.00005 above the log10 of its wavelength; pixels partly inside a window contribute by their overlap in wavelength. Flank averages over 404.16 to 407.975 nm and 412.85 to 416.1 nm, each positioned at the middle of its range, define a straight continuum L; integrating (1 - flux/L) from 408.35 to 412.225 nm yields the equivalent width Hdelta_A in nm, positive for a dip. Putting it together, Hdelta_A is -0.26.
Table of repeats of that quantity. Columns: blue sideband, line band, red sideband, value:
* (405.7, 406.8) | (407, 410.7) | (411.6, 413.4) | -0.04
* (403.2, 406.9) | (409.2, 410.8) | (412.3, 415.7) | 0.05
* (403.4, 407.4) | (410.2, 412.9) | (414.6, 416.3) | -0.19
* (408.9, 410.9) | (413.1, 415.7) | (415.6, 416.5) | 0.09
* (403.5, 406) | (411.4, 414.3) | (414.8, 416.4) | -0.23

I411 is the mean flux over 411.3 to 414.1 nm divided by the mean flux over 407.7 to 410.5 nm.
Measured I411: 1.0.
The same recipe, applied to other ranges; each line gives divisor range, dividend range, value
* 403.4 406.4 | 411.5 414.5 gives 1.06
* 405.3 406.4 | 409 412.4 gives 1.05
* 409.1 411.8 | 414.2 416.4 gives 0.97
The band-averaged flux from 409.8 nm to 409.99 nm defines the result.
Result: 2.59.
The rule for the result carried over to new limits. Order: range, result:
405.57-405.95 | 3.06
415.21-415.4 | 2.93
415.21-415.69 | 2.84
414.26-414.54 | 2.95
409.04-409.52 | 3.37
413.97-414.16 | 3.39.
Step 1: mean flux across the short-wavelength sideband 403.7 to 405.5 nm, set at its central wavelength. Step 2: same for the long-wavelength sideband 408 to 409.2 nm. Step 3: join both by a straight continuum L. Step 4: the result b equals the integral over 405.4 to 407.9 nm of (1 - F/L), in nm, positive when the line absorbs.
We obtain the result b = 0.25 nm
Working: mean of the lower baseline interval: 3.14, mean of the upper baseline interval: 3.61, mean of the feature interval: 3.05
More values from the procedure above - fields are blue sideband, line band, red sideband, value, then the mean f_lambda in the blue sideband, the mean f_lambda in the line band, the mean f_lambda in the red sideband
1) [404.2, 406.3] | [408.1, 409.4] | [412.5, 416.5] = -0.214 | 3.06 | 3.59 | 3.13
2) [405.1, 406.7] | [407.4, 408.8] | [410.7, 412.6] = -0.066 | 3.09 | 3.36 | 3.39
